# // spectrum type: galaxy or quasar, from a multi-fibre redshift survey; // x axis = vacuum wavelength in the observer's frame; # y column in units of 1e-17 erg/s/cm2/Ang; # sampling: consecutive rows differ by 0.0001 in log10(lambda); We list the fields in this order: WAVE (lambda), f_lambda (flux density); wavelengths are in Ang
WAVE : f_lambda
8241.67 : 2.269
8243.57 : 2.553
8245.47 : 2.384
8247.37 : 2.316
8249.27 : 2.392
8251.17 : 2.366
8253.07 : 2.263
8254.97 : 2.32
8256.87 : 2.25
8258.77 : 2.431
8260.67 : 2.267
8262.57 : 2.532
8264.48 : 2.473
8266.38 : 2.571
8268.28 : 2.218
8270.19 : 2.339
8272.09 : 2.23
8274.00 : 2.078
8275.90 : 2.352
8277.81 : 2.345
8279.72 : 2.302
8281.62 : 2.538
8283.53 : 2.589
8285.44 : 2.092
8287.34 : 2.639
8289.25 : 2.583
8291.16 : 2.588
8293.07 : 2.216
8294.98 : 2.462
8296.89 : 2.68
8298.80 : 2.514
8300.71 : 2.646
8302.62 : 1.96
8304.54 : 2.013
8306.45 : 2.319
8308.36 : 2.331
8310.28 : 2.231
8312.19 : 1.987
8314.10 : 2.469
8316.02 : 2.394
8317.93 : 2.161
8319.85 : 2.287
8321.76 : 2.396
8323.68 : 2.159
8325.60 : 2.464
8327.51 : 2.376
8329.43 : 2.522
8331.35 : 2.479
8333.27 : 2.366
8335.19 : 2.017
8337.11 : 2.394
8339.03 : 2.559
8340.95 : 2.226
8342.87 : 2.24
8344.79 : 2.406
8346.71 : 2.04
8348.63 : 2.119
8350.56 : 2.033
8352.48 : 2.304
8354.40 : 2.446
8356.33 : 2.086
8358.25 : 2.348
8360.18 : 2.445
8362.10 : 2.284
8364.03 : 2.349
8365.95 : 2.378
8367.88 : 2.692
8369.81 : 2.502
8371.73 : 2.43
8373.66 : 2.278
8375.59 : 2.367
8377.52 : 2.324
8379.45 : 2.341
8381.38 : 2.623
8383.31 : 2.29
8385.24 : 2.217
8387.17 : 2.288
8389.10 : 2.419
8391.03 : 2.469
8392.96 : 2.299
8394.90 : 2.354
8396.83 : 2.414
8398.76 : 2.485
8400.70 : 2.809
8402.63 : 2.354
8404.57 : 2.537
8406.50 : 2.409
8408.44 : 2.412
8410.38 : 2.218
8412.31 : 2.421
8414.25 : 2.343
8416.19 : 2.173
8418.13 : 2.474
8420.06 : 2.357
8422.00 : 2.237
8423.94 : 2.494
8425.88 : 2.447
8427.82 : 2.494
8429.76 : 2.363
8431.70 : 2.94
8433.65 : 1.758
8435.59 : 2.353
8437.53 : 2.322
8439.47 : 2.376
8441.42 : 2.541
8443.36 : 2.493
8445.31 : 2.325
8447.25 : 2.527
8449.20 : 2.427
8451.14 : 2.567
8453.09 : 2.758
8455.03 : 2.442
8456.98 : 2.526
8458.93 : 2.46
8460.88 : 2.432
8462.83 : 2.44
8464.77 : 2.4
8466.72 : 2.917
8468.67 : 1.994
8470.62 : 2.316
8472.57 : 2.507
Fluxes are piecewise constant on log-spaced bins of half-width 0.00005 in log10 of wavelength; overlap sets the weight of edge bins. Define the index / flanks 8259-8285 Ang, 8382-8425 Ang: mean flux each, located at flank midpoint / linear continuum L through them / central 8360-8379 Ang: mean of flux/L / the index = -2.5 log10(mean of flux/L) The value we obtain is -0.01 mag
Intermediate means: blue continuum 2.37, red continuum 2.39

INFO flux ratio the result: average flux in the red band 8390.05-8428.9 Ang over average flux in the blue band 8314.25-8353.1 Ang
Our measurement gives 1.05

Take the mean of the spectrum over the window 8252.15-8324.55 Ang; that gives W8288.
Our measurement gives 2.35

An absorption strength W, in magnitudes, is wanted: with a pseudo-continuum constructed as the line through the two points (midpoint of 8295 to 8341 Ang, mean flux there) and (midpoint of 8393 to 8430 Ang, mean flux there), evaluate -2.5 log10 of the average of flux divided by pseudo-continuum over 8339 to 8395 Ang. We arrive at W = 0.02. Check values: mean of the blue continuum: 2.34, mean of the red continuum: 2.41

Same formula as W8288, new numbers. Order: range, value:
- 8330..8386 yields 2.33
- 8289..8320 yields 2.34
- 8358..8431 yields 2.4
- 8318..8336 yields 2.33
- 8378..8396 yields 2.37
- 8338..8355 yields 2.26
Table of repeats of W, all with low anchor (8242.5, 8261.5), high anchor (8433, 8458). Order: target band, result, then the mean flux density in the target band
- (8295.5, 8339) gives 0.021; 2.33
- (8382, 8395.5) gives 0.029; 2.34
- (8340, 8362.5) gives 0.067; 2.25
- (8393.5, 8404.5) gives -0.031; 2.48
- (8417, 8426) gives 0.010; 2.39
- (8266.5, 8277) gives 0.043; 2.27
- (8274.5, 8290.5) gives -0.026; 2.42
